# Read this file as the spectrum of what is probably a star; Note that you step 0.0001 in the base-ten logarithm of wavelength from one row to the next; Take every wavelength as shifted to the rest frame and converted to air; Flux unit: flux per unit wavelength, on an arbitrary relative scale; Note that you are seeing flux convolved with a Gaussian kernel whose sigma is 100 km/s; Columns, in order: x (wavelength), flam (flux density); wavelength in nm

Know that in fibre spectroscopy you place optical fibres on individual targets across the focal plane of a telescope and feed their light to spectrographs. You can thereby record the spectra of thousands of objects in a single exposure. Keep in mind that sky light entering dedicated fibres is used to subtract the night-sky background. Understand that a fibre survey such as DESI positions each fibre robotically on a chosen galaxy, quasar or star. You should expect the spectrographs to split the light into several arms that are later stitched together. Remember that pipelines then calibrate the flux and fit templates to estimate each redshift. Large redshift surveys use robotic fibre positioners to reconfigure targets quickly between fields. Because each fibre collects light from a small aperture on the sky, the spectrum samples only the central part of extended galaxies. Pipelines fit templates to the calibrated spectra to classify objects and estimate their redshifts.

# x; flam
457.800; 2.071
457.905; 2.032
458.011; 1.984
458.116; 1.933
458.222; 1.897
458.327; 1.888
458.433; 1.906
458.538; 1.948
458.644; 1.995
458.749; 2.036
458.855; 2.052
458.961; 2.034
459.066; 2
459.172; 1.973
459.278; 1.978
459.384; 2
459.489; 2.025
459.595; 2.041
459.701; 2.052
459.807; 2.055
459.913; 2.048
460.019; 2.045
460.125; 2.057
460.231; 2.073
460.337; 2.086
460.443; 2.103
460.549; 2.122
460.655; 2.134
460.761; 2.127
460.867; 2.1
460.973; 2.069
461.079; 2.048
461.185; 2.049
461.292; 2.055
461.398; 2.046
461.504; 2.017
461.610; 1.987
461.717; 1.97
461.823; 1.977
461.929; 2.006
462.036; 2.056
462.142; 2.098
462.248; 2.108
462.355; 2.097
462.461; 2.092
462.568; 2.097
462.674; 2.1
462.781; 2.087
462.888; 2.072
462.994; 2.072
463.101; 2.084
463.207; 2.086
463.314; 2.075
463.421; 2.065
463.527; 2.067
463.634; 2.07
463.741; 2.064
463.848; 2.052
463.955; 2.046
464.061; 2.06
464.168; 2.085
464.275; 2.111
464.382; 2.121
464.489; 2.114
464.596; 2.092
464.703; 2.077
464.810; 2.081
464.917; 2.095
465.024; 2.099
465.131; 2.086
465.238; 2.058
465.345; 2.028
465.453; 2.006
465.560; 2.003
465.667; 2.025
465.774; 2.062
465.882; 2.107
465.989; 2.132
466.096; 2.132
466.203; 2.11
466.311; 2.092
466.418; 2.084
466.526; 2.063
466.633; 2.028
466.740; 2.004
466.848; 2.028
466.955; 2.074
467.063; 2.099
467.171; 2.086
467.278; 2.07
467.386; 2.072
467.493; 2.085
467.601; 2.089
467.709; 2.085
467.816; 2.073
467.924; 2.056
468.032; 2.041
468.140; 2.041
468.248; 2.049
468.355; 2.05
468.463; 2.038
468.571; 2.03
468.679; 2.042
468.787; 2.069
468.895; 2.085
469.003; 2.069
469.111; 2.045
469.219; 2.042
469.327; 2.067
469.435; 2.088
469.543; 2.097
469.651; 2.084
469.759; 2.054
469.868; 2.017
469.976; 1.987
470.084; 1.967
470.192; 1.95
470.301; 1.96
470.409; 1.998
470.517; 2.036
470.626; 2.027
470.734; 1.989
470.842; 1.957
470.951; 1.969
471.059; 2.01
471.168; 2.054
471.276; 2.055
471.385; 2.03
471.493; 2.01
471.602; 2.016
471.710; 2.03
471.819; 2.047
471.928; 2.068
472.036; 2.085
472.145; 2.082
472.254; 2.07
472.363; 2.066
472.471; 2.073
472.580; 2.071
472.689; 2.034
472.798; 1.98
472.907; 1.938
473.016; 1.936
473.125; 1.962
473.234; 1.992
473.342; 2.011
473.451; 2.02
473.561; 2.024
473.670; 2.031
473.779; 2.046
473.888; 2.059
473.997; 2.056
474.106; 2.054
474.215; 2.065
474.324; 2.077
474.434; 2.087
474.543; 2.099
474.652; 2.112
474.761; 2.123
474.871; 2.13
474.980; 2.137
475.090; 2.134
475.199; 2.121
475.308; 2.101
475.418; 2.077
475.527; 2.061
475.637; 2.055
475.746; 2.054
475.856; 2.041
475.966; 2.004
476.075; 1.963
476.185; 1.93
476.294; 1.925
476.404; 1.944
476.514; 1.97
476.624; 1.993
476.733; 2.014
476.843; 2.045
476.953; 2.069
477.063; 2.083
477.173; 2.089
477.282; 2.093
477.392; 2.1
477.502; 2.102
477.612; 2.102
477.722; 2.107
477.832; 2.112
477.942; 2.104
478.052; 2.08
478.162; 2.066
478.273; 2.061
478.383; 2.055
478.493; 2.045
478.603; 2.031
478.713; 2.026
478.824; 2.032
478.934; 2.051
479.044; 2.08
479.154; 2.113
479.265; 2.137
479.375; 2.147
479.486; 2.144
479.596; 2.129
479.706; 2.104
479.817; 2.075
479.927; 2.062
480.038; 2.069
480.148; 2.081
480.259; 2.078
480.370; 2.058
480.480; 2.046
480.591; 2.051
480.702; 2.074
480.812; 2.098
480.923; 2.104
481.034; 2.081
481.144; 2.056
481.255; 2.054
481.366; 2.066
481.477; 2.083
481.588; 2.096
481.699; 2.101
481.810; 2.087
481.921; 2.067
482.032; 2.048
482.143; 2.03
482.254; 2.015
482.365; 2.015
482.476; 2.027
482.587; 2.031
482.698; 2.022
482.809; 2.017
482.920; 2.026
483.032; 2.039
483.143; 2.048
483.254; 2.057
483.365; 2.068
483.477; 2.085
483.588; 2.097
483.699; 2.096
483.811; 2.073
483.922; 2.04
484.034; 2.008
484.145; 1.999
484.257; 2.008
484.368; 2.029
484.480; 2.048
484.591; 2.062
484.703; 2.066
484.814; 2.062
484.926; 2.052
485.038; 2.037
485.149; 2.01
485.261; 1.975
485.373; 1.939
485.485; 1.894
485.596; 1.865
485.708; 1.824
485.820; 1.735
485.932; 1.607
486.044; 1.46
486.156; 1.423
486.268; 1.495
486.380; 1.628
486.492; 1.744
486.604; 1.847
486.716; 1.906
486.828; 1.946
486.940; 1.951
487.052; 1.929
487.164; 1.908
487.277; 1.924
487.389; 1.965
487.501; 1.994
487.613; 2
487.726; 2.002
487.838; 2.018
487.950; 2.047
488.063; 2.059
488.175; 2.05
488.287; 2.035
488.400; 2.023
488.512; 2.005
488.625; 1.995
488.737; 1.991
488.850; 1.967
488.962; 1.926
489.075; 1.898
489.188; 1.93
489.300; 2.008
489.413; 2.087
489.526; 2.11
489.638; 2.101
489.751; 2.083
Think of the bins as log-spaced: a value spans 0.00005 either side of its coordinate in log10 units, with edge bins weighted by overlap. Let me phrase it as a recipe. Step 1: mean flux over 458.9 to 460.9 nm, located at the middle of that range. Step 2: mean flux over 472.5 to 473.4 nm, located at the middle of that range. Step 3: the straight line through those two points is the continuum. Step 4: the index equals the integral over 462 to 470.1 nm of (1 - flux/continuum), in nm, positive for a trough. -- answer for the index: -0.17 nm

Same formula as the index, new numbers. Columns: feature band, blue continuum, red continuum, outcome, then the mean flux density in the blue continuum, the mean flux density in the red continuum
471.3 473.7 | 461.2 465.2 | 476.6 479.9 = 0.06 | 2.07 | 2.08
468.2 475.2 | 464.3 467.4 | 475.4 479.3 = 0.07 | 2.07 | 2.05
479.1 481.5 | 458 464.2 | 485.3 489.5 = -0.19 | 2.04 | 1.89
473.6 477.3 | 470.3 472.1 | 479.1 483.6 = -0.02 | 2.02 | 2.07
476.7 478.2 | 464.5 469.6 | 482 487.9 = -0.07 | 2.07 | 1.95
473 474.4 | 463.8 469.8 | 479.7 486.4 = 0.01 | 2.07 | 1.99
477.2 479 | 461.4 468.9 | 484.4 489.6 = -0.08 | 2.07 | 1.92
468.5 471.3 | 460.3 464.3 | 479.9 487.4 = 0.01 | 2.07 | 1.98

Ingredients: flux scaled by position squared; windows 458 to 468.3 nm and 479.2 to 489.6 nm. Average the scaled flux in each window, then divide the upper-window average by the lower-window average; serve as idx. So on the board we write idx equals 1.06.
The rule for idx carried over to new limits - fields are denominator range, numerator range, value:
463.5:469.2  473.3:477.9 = 1.03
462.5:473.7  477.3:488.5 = 1.04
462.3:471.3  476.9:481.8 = 1.07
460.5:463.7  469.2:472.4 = 1.02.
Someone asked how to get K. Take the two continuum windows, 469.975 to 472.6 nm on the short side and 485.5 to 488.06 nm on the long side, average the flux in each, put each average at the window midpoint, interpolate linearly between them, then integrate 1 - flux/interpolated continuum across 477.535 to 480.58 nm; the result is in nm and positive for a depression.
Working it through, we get -0.24 nm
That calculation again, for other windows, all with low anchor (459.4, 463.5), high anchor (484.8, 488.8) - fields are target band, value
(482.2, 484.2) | -0.127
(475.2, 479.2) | -0.183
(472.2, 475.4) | -0.117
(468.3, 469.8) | -0.035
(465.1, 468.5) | -0.058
